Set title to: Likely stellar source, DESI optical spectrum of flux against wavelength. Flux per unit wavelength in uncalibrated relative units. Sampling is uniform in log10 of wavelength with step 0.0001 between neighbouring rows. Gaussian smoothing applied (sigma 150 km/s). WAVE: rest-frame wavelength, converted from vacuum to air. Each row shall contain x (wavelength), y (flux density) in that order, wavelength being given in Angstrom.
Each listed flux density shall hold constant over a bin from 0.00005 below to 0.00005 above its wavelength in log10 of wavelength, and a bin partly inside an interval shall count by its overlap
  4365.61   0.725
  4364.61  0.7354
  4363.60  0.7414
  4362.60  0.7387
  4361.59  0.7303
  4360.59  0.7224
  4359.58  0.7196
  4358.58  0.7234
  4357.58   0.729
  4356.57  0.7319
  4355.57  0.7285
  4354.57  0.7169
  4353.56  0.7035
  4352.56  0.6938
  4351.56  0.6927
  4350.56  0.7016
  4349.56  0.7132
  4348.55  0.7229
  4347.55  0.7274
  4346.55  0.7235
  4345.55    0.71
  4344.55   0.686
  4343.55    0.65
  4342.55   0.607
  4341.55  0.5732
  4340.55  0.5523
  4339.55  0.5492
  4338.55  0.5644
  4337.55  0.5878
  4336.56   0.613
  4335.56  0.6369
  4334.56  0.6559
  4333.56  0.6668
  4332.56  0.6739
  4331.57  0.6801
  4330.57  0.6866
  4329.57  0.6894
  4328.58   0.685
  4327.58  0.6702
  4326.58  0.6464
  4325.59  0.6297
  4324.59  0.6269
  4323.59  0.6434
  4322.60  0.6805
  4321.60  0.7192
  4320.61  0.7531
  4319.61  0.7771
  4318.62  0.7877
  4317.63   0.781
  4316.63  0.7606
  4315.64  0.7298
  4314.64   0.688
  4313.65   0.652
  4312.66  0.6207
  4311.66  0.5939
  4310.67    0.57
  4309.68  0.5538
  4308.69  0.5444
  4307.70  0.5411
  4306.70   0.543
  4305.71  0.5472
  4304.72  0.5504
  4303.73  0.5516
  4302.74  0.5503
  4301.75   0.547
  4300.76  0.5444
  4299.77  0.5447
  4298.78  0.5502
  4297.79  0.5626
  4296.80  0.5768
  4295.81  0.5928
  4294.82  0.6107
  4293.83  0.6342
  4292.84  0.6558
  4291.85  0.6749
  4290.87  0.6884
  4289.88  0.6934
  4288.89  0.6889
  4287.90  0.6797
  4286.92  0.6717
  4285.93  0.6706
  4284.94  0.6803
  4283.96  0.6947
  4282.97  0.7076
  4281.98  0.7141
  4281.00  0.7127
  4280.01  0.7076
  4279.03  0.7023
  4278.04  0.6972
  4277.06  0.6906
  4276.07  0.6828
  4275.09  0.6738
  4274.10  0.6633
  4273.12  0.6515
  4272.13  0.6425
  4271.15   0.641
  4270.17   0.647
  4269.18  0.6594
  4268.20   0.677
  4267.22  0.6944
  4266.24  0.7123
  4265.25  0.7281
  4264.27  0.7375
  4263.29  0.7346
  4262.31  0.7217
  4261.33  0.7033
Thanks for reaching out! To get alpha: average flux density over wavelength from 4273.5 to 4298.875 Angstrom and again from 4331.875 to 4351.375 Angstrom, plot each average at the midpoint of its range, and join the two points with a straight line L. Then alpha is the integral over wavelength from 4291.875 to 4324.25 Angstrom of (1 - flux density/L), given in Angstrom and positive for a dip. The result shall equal 1.71 Angstrom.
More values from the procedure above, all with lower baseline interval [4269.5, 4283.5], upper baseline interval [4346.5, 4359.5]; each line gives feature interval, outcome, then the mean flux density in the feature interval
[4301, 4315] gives 2.4 Angstrom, 0.574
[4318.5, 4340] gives 1.3 Angstrom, 0.663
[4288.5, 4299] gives 0.9 Angstrom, 0.631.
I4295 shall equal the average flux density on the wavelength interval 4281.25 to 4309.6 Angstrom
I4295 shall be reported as 0.615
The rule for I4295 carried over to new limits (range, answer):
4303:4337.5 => 0.65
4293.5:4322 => 0.62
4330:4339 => 0.641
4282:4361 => 0.654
